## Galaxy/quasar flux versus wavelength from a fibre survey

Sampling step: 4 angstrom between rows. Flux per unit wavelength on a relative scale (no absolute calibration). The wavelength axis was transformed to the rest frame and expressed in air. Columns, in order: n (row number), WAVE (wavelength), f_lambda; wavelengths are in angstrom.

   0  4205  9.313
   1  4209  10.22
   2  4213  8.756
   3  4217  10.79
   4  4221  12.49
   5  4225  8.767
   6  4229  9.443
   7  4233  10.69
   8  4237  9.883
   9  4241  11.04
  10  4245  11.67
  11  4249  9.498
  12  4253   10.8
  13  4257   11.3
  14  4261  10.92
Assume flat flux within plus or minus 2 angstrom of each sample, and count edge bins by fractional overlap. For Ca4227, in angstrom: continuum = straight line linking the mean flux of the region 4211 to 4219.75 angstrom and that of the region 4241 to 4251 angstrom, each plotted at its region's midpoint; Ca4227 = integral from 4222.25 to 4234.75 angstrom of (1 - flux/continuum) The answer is 0.62 angstrom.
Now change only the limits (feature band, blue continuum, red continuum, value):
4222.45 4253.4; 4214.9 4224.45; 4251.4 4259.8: 2.44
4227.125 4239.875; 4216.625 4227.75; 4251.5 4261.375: 0.77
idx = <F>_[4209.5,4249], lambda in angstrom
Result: 10.3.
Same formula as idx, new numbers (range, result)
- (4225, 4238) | 9.82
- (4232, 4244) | 10.6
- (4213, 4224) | 10.9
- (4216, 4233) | 10.4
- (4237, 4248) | 10.9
